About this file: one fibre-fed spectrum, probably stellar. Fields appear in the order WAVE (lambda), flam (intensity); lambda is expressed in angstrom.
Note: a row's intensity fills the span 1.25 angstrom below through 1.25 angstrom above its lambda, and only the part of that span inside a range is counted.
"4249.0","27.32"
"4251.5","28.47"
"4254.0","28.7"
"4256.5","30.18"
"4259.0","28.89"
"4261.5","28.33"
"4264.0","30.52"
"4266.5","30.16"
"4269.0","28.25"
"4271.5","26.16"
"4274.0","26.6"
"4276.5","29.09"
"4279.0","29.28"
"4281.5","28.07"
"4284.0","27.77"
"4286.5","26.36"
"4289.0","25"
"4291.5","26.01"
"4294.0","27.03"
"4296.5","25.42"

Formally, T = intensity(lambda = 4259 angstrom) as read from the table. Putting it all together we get 28.89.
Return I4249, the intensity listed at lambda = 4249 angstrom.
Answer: 27.32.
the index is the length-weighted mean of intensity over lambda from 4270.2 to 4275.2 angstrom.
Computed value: 26.4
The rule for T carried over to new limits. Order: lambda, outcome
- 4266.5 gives 30.16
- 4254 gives 28.7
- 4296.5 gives 25.42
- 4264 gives 30.52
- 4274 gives 26.6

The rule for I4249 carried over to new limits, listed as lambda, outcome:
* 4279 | 29.28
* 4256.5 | 30.18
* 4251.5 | 28.47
